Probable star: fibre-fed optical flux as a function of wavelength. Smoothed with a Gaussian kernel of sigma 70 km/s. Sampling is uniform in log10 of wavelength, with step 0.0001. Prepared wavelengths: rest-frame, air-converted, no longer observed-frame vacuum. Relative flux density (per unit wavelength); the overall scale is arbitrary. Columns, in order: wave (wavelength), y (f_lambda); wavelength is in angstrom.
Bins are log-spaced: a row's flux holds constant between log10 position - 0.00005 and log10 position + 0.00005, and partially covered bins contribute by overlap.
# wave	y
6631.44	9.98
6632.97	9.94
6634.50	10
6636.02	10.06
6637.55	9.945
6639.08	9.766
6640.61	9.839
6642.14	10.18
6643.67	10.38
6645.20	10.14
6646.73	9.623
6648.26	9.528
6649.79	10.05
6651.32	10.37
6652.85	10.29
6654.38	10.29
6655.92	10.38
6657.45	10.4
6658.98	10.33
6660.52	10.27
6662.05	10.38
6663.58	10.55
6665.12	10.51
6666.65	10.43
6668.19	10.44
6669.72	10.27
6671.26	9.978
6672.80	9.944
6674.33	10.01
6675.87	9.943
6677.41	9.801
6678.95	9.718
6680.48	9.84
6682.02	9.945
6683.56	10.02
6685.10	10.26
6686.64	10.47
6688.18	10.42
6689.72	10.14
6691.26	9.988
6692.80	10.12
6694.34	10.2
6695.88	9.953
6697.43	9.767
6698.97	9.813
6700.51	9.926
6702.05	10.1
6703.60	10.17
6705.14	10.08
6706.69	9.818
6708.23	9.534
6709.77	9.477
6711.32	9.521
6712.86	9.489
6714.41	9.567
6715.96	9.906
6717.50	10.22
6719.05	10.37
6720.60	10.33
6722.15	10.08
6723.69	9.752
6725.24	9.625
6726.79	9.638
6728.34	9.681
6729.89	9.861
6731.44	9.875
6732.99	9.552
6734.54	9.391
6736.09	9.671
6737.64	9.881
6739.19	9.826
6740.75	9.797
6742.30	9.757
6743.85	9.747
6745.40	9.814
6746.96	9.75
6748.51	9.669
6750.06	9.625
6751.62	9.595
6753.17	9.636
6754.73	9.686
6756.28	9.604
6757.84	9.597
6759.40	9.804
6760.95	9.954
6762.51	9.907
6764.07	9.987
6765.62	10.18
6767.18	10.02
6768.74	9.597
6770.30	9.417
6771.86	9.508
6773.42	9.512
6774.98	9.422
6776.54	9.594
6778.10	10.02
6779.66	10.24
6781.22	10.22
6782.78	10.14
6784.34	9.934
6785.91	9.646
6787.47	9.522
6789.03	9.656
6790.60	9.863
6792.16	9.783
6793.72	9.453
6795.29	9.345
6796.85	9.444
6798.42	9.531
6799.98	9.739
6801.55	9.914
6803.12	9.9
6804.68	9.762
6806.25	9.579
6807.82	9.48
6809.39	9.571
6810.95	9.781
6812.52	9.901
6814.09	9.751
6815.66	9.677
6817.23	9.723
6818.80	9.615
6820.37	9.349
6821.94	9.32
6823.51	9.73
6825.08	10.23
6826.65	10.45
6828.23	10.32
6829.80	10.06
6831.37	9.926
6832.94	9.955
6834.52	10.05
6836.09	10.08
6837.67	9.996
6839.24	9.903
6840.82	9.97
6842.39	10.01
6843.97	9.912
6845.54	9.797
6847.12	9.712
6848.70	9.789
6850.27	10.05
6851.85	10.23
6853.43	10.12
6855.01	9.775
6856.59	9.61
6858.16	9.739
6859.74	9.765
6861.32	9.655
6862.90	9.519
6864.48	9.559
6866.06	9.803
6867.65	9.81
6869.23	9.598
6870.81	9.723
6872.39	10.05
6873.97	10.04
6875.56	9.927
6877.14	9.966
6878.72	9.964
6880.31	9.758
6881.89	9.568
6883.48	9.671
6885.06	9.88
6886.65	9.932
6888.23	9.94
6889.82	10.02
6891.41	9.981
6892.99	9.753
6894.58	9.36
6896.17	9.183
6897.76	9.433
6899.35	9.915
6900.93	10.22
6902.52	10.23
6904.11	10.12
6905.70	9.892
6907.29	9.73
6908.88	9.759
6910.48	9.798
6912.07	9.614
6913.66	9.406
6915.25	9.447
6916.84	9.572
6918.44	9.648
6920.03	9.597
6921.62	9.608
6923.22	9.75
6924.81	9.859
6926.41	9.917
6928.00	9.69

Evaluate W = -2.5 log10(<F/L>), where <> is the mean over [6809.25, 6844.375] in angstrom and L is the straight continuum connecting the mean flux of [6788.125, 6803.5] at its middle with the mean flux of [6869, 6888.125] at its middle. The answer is -0.02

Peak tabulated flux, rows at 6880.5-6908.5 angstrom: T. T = 10.23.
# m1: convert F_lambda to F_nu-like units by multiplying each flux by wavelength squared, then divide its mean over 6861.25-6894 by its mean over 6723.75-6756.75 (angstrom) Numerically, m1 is 1.05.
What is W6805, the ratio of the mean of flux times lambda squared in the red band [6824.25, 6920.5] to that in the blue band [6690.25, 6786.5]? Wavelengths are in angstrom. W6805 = 1.04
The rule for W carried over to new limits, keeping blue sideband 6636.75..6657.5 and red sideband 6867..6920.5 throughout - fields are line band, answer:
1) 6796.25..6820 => 0.022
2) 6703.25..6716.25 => 0.032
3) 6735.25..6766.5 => 0.019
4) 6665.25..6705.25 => -0.005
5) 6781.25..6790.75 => 0.010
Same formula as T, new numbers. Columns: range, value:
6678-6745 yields 10.47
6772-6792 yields 10.24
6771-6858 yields 10.45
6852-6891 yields 10.12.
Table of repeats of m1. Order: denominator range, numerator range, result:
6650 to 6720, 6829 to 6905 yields 1.03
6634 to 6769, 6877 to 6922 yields 1.04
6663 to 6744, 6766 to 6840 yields 1.01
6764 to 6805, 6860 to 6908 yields 1.04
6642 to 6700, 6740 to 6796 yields 0.99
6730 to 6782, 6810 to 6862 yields 1.04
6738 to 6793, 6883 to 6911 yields 1.04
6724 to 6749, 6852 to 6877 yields 1.05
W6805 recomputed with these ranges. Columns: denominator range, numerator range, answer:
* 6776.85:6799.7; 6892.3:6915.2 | 1.03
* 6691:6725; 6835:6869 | 1.04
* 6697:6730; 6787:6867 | 1.03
